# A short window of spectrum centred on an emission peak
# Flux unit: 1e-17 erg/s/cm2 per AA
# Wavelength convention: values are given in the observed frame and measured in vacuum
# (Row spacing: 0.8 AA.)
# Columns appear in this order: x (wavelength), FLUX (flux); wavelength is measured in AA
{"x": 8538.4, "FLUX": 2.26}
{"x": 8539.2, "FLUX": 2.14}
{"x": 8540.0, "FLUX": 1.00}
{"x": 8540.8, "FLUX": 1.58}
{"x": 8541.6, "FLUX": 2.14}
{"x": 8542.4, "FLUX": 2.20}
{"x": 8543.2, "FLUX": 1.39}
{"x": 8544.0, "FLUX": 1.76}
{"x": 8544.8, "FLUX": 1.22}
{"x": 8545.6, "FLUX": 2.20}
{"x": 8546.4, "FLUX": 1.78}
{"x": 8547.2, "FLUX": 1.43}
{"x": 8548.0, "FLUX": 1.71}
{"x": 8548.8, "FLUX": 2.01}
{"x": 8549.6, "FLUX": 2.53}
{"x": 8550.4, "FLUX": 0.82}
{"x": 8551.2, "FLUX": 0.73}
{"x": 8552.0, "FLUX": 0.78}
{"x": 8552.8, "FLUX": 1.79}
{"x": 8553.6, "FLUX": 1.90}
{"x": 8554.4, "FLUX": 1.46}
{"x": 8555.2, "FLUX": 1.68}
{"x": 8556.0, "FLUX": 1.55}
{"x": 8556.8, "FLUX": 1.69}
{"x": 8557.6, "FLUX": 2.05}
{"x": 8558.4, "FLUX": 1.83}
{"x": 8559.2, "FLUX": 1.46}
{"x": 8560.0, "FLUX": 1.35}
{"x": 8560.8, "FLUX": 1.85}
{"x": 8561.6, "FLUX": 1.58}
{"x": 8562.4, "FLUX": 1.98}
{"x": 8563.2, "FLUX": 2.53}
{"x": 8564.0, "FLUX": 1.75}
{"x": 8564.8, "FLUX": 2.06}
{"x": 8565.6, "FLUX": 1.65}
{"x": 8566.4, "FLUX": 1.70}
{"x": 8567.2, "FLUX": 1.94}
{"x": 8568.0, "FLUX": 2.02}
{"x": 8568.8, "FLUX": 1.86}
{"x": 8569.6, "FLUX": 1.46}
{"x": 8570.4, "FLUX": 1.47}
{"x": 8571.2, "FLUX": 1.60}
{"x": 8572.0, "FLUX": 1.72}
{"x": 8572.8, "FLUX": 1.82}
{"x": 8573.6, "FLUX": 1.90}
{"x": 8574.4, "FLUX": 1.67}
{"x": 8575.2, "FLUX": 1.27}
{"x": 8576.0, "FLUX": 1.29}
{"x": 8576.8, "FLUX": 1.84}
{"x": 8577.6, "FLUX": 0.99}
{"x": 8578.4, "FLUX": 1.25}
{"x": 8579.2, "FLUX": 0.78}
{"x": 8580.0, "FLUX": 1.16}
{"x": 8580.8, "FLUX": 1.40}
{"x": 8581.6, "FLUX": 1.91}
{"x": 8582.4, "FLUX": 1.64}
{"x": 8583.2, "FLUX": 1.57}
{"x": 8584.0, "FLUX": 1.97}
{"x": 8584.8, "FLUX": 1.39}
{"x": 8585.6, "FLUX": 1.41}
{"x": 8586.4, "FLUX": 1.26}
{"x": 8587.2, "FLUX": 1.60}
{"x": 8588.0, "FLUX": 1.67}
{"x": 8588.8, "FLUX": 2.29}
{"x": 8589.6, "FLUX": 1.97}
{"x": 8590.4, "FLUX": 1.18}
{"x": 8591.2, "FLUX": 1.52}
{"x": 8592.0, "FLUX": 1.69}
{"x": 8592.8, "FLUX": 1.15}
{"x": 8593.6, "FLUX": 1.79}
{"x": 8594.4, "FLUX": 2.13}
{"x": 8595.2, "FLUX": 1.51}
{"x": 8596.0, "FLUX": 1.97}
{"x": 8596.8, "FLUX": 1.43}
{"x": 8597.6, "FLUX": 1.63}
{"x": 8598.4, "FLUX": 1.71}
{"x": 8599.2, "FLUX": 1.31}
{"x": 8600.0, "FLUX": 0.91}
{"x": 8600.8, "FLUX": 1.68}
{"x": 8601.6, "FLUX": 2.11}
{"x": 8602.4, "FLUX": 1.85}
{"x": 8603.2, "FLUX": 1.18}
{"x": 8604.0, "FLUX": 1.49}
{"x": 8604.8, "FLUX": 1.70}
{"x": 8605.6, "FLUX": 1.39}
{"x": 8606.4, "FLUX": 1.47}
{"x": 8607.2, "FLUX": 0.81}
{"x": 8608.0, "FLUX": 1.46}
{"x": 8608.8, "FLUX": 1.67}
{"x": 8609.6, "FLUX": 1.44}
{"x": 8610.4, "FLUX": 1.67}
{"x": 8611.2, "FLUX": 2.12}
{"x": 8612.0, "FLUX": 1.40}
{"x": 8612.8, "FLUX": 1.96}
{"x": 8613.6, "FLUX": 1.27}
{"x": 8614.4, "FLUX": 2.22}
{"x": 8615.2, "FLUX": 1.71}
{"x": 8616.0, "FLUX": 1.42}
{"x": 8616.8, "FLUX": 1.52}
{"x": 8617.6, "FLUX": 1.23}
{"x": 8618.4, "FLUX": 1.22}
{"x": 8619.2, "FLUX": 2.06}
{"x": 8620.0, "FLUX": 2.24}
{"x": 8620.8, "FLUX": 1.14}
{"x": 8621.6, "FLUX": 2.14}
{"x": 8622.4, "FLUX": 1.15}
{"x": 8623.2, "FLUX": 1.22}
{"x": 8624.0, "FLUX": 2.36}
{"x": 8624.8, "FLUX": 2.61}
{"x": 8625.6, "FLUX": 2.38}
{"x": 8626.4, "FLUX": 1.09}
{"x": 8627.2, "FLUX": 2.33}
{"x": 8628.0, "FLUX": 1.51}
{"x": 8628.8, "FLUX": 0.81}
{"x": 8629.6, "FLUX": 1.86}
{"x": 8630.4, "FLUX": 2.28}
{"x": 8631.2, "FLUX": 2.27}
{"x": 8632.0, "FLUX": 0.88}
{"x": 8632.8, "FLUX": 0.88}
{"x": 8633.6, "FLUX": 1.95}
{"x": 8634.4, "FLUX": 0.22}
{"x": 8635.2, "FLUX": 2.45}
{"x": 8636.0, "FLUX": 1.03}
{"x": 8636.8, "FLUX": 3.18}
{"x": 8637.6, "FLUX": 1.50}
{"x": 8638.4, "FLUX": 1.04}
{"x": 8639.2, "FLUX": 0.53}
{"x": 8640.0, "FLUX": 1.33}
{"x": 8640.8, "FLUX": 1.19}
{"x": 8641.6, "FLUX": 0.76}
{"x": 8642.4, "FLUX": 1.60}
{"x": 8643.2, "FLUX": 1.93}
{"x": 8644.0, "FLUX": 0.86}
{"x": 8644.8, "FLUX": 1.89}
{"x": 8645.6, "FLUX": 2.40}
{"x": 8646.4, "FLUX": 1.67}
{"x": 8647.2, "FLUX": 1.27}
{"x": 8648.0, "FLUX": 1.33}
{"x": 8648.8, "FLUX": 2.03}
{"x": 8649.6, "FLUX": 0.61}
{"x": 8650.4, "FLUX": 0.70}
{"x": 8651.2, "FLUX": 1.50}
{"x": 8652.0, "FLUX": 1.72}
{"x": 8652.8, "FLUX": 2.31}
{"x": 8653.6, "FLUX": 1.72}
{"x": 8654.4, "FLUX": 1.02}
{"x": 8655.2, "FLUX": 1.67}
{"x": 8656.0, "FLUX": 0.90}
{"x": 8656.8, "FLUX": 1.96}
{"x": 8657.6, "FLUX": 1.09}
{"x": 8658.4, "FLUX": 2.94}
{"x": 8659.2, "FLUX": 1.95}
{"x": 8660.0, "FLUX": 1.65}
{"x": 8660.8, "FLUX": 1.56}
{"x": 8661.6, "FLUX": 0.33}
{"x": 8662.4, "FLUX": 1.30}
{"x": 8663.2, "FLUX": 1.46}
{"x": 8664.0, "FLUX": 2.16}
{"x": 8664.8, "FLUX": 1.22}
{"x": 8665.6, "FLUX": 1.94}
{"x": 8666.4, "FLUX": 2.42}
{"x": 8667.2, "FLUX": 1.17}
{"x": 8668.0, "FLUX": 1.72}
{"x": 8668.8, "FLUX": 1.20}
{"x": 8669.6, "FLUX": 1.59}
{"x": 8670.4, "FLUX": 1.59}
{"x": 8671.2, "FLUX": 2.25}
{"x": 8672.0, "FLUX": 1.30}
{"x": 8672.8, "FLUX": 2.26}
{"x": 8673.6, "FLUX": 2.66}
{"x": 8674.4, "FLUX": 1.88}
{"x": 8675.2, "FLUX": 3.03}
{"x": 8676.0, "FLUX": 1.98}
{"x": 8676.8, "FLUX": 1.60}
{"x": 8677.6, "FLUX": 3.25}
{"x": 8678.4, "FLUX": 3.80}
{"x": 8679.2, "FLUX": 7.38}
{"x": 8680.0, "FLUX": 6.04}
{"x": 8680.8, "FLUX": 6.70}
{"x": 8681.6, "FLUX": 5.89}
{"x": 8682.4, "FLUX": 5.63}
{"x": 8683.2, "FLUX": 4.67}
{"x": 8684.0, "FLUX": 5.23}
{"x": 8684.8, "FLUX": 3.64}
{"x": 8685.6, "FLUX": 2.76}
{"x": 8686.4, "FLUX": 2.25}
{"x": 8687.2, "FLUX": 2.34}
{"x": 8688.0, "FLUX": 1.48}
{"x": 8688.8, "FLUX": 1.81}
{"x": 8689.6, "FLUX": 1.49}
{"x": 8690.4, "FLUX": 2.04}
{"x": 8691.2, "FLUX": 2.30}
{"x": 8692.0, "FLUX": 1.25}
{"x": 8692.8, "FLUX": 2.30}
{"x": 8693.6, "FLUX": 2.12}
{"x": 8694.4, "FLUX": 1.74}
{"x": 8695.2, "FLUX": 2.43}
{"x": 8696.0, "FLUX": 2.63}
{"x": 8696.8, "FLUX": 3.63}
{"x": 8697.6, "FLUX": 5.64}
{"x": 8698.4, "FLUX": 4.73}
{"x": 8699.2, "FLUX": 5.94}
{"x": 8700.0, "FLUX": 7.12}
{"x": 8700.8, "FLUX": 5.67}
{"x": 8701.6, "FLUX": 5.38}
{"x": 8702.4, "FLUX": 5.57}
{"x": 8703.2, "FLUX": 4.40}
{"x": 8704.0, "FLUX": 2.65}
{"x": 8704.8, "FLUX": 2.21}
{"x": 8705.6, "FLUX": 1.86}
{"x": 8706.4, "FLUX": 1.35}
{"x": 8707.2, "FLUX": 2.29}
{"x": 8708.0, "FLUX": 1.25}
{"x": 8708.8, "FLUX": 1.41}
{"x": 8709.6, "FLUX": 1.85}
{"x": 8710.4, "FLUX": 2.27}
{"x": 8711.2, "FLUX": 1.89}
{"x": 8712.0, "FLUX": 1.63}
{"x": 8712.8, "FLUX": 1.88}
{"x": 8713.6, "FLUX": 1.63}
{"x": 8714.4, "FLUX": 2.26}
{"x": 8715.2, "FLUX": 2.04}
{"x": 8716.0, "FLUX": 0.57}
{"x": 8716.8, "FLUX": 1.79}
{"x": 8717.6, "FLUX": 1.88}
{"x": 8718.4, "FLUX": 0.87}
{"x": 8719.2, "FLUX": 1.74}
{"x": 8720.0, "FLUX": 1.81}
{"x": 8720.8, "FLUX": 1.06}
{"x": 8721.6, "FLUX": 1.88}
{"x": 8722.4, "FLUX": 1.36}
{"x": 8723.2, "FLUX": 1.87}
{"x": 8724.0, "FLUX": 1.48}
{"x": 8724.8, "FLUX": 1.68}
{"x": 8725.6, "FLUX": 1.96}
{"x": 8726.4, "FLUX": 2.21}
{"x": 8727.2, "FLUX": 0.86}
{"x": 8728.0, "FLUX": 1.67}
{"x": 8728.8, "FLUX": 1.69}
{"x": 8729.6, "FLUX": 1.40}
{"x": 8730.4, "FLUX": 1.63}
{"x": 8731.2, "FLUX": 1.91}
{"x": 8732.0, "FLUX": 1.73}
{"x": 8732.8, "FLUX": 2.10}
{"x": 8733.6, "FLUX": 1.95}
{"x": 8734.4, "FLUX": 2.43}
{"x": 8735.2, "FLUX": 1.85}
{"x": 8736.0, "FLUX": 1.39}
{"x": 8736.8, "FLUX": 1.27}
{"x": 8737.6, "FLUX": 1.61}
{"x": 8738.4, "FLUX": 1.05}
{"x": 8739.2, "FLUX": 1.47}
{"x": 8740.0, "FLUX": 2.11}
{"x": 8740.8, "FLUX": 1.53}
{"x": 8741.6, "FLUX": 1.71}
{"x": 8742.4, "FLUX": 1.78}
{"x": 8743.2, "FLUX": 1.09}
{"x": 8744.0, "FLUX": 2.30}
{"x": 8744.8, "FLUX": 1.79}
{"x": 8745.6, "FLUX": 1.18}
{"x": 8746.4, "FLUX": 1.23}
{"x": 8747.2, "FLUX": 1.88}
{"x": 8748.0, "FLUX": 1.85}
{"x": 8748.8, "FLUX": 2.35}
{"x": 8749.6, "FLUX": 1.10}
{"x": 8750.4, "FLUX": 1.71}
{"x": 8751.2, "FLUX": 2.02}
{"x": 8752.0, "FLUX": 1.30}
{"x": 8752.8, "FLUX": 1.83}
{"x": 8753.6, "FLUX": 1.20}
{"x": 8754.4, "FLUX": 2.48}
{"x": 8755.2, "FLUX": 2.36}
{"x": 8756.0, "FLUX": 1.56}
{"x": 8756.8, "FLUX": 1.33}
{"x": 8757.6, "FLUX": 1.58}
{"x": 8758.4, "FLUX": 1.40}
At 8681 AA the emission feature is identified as [S II] 6716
